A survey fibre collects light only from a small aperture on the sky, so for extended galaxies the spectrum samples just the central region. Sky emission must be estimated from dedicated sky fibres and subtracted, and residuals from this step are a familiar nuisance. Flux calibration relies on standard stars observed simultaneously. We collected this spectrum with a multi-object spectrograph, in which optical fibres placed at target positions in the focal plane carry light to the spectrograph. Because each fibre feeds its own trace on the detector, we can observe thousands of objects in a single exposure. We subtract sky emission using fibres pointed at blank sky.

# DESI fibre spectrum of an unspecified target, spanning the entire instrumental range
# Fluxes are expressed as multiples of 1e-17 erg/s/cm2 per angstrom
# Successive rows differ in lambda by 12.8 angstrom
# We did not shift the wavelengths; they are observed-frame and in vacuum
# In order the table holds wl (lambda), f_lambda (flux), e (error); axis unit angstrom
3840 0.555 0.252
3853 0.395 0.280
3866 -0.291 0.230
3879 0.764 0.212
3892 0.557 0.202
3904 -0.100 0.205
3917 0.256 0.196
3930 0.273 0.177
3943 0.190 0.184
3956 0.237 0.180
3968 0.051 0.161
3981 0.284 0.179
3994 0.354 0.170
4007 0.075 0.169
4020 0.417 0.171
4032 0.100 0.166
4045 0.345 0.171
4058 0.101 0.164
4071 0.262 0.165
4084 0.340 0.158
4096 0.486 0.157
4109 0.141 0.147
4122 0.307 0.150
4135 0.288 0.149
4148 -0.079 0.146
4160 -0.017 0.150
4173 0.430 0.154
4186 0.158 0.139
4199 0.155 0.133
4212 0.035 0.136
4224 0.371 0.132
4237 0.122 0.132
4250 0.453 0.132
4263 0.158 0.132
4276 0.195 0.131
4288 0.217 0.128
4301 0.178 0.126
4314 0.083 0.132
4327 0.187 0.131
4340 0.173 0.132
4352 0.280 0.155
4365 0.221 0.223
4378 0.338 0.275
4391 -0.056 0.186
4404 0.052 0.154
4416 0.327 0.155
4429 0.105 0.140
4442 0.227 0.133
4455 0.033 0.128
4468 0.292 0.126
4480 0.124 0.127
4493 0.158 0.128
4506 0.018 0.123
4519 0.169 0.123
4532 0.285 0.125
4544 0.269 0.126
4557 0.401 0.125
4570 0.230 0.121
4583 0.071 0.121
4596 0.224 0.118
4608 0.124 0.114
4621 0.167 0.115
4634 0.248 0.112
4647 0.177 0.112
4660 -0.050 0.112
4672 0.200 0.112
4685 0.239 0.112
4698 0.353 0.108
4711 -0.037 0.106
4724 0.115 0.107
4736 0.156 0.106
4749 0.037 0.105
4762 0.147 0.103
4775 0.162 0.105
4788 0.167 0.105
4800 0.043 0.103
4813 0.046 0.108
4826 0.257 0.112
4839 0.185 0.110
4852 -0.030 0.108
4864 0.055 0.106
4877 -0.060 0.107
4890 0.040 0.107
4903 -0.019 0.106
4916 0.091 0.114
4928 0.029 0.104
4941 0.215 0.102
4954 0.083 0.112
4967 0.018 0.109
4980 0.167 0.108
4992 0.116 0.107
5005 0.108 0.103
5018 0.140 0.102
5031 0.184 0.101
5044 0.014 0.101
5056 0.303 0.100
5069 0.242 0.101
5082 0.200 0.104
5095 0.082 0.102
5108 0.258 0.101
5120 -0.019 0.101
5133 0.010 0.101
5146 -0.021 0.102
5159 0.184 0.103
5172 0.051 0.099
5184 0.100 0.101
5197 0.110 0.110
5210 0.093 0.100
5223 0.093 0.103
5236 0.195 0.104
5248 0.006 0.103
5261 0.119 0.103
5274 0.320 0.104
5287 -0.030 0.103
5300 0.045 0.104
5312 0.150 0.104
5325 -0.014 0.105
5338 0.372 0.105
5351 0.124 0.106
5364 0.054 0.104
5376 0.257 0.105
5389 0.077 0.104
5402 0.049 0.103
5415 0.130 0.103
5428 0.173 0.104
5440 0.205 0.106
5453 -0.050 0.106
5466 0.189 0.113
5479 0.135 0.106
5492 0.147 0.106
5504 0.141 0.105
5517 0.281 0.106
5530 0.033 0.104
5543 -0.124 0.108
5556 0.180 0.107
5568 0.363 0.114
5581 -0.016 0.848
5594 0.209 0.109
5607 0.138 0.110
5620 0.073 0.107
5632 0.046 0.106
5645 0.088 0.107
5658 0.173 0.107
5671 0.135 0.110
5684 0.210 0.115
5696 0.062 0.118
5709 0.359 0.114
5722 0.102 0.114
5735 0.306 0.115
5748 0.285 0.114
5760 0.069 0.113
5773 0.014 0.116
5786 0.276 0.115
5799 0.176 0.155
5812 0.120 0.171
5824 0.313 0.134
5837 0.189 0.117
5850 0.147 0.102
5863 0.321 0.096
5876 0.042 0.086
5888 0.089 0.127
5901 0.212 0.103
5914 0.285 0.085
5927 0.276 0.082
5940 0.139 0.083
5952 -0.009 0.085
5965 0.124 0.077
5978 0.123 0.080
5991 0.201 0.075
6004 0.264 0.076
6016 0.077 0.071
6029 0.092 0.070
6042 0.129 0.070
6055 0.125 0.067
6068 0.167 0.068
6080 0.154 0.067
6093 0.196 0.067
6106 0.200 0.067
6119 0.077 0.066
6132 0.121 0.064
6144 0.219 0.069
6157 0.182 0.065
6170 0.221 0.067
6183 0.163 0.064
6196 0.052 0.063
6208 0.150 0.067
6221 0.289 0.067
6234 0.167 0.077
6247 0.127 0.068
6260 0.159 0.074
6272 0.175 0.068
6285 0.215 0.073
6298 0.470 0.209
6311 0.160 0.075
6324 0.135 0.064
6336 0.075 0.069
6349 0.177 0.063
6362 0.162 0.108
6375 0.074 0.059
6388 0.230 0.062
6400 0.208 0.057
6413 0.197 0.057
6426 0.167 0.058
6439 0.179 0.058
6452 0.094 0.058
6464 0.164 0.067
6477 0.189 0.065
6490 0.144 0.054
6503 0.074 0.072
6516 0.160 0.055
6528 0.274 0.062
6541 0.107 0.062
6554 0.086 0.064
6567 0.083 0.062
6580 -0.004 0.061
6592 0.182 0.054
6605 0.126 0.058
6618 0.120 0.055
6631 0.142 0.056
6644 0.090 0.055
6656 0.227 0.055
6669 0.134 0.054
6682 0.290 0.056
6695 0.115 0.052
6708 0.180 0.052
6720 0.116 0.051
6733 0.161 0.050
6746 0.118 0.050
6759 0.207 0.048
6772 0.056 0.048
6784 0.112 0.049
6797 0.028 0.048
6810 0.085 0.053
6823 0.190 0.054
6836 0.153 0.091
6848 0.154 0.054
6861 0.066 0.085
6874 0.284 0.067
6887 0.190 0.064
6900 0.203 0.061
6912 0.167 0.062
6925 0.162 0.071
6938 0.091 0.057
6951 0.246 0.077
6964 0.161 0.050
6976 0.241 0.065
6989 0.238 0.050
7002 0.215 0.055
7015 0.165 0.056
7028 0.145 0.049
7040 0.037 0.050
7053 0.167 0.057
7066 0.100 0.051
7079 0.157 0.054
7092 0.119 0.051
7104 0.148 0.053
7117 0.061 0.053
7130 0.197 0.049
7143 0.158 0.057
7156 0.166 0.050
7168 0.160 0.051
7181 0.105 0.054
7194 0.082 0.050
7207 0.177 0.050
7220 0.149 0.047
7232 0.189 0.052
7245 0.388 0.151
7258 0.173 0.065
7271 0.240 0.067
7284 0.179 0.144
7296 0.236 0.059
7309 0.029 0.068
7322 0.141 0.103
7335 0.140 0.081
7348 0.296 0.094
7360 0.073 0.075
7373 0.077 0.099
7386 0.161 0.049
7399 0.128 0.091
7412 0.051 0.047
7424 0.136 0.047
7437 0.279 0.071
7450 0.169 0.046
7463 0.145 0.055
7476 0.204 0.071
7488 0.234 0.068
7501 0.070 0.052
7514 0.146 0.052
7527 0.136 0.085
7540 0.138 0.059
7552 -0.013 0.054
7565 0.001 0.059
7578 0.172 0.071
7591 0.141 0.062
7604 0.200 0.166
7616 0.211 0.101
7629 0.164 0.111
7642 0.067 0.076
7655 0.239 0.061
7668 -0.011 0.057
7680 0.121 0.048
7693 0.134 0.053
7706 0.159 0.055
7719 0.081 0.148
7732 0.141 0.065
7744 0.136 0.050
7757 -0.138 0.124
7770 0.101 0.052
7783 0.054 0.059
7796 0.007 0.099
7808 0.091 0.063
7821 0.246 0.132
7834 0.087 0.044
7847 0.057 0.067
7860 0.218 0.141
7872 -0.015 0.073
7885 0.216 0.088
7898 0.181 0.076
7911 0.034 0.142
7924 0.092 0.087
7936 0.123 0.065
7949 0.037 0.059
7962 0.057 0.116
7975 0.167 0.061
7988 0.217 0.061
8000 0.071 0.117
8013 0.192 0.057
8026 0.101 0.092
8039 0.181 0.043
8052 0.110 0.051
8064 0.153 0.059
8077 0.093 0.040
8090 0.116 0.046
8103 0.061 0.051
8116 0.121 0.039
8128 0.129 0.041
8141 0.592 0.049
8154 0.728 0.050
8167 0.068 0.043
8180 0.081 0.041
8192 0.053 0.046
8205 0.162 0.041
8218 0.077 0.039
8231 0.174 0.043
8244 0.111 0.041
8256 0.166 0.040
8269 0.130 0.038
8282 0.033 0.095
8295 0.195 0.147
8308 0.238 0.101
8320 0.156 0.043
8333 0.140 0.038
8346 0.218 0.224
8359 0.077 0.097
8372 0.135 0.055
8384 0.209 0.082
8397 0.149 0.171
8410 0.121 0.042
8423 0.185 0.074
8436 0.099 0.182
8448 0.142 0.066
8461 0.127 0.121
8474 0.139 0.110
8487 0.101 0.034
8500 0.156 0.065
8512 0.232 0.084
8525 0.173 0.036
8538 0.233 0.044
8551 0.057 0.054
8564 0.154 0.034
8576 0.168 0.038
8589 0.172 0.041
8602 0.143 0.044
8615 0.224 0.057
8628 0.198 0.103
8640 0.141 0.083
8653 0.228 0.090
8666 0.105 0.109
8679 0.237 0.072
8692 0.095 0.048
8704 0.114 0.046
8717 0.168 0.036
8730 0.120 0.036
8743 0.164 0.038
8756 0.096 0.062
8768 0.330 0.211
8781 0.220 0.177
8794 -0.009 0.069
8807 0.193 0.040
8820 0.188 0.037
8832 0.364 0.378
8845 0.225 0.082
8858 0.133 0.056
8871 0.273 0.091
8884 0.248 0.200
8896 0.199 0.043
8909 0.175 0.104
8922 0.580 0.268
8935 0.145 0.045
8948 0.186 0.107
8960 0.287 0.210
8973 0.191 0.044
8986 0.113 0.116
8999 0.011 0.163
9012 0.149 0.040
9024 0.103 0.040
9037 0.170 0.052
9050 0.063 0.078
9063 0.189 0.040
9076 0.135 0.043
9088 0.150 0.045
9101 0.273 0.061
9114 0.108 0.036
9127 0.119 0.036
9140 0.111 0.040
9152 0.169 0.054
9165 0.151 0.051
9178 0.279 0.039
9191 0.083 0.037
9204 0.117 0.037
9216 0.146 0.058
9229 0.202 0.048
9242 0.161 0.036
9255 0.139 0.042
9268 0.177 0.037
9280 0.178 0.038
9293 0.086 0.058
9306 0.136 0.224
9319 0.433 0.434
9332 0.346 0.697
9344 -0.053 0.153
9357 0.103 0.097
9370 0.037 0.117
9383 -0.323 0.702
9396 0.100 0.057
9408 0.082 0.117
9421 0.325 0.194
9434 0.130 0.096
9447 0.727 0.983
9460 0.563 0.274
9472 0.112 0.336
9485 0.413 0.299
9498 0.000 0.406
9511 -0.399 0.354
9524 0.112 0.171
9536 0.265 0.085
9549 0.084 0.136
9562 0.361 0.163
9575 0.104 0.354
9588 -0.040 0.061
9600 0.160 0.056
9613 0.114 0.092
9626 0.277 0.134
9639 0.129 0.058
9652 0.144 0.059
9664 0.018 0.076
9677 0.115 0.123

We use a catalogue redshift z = 1.185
